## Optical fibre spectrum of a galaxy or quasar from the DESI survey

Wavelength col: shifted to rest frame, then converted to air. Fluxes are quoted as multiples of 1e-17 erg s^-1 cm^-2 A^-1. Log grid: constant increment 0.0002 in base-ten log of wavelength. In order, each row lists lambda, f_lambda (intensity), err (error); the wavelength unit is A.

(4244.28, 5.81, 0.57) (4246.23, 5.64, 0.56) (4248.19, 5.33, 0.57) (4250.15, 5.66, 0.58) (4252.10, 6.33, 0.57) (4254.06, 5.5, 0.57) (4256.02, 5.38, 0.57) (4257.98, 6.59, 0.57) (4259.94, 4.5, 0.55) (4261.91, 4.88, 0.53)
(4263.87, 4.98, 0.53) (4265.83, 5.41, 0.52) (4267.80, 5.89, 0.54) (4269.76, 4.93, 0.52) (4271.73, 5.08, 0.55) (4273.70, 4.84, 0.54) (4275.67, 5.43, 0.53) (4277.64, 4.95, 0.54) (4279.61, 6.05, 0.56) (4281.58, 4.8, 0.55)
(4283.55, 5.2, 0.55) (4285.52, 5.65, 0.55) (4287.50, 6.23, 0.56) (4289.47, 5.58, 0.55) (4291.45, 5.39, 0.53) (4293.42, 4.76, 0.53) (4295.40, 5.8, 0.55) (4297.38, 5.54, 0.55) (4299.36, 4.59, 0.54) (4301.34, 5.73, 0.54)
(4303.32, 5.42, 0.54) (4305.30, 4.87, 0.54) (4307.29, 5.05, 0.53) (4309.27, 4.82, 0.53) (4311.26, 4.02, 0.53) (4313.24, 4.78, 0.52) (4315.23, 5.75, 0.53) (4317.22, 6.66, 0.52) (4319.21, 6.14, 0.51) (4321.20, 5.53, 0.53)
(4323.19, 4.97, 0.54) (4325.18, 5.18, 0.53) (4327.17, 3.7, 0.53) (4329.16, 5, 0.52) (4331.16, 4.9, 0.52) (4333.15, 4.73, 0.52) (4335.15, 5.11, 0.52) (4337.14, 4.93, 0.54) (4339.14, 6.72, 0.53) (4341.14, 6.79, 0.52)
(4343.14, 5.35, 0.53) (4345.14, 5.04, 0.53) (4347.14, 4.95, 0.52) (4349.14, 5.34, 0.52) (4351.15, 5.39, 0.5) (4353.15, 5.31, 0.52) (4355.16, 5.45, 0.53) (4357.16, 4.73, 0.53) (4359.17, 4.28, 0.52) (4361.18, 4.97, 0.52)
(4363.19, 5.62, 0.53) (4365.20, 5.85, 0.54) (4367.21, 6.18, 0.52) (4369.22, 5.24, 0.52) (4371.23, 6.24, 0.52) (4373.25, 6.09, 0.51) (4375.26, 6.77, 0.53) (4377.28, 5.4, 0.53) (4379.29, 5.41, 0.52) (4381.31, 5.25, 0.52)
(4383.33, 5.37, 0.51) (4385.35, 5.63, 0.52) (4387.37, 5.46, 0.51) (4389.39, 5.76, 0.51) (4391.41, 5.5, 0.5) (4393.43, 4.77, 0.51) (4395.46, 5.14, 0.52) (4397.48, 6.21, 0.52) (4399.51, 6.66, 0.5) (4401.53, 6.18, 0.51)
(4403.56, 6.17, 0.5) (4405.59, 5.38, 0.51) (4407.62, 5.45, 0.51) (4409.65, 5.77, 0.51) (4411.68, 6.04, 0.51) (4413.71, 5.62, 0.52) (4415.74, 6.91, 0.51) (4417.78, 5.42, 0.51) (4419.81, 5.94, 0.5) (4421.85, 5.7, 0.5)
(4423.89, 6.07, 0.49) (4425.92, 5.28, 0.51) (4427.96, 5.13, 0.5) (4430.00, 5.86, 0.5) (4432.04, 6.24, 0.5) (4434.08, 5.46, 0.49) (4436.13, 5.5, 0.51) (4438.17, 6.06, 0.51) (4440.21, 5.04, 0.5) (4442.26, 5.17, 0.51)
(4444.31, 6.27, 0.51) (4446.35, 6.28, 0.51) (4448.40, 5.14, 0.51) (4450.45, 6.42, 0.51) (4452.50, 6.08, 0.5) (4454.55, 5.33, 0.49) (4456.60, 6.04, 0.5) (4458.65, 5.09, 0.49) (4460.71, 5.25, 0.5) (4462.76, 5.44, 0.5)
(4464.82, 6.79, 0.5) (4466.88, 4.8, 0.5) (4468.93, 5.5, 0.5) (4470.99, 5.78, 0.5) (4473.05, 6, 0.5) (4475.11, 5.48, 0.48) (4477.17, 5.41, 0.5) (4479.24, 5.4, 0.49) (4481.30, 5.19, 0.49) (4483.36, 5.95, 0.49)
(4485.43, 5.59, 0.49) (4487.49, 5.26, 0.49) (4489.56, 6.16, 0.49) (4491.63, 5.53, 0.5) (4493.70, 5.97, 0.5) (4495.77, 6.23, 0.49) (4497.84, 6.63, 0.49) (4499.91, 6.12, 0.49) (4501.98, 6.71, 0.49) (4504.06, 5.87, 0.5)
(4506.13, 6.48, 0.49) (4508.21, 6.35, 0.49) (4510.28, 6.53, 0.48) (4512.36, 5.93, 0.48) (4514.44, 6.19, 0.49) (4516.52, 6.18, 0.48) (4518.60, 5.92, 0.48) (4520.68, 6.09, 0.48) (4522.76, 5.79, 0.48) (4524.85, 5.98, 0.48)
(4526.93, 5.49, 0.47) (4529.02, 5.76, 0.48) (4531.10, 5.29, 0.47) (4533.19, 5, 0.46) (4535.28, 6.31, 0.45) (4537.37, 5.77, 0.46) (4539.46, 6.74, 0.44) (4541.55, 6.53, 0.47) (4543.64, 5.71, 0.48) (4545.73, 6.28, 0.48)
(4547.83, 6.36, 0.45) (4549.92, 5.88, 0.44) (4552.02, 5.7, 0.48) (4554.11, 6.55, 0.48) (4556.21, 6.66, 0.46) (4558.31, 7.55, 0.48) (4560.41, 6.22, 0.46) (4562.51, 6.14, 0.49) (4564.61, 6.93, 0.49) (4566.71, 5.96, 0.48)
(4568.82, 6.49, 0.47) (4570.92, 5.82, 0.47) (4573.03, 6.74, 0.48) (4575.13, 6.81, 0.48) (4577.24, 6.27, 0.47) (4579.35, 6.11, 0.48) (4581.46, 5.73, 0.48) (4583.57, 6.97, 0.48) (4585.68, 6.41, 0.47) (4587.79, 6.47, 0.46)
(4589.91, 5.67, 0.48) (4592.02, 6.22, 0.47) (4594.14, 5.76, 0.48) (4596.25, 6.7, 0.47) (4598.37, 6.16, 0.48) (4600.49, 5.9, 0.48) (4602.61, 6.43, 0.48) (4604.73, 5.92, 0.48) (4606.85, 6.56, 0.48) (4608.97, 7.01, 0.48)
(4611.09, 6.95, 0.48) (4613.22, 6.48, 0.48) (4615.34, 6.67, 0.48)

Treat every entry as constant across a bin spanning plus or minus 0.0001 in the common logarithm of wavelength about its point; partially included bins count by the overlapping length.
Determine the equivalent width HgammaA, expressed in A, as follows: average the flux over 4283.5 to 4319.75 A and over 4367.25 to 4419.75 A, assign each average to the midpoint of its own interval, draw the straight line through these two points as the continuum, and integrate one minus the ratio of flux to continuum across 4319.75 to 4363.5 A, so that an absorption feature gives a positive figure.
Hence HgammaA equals 2.8 A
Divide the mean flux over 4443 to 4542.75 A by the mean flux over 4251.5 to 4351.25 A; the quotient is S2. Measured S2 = 1.11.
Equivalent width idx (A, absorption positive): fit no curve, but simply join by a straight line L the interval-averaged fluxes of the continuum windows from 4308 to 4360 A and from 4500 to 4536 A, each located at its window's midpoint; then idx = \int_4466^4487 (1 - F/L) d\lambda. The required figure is 1.1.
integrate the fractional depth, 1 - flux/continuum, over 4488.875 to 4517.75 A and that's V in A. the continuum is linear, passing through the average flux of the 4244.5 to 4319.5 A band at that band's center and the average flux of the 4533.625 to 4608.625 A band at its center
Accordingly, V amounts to -0.6 A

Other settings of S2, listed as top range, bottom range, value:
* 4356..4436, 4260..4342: 1.07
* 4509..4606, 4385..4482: 1.08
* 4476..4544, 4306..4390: 1.11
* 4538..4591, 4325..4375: 1.19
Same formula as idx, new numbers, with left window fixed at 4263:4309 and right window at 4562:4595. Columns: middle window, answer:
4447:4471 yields 1.0 A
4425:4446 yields 0.7 A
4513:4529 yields 0.4 A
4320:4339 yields 1.6 A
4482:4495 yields 0.5 A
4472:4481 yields 0.6 A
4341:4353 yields 0.3 A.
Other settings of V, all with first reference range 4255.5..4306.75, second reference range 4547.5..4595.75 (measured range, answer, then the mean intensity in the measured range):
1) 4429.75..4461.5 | 1.0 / 5.7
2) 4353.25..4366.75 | 0.9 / 5.2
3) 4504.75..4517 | -0.3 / 6.27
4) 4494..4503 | -0.5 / 6.39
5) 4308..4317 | 0.7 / 5.01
